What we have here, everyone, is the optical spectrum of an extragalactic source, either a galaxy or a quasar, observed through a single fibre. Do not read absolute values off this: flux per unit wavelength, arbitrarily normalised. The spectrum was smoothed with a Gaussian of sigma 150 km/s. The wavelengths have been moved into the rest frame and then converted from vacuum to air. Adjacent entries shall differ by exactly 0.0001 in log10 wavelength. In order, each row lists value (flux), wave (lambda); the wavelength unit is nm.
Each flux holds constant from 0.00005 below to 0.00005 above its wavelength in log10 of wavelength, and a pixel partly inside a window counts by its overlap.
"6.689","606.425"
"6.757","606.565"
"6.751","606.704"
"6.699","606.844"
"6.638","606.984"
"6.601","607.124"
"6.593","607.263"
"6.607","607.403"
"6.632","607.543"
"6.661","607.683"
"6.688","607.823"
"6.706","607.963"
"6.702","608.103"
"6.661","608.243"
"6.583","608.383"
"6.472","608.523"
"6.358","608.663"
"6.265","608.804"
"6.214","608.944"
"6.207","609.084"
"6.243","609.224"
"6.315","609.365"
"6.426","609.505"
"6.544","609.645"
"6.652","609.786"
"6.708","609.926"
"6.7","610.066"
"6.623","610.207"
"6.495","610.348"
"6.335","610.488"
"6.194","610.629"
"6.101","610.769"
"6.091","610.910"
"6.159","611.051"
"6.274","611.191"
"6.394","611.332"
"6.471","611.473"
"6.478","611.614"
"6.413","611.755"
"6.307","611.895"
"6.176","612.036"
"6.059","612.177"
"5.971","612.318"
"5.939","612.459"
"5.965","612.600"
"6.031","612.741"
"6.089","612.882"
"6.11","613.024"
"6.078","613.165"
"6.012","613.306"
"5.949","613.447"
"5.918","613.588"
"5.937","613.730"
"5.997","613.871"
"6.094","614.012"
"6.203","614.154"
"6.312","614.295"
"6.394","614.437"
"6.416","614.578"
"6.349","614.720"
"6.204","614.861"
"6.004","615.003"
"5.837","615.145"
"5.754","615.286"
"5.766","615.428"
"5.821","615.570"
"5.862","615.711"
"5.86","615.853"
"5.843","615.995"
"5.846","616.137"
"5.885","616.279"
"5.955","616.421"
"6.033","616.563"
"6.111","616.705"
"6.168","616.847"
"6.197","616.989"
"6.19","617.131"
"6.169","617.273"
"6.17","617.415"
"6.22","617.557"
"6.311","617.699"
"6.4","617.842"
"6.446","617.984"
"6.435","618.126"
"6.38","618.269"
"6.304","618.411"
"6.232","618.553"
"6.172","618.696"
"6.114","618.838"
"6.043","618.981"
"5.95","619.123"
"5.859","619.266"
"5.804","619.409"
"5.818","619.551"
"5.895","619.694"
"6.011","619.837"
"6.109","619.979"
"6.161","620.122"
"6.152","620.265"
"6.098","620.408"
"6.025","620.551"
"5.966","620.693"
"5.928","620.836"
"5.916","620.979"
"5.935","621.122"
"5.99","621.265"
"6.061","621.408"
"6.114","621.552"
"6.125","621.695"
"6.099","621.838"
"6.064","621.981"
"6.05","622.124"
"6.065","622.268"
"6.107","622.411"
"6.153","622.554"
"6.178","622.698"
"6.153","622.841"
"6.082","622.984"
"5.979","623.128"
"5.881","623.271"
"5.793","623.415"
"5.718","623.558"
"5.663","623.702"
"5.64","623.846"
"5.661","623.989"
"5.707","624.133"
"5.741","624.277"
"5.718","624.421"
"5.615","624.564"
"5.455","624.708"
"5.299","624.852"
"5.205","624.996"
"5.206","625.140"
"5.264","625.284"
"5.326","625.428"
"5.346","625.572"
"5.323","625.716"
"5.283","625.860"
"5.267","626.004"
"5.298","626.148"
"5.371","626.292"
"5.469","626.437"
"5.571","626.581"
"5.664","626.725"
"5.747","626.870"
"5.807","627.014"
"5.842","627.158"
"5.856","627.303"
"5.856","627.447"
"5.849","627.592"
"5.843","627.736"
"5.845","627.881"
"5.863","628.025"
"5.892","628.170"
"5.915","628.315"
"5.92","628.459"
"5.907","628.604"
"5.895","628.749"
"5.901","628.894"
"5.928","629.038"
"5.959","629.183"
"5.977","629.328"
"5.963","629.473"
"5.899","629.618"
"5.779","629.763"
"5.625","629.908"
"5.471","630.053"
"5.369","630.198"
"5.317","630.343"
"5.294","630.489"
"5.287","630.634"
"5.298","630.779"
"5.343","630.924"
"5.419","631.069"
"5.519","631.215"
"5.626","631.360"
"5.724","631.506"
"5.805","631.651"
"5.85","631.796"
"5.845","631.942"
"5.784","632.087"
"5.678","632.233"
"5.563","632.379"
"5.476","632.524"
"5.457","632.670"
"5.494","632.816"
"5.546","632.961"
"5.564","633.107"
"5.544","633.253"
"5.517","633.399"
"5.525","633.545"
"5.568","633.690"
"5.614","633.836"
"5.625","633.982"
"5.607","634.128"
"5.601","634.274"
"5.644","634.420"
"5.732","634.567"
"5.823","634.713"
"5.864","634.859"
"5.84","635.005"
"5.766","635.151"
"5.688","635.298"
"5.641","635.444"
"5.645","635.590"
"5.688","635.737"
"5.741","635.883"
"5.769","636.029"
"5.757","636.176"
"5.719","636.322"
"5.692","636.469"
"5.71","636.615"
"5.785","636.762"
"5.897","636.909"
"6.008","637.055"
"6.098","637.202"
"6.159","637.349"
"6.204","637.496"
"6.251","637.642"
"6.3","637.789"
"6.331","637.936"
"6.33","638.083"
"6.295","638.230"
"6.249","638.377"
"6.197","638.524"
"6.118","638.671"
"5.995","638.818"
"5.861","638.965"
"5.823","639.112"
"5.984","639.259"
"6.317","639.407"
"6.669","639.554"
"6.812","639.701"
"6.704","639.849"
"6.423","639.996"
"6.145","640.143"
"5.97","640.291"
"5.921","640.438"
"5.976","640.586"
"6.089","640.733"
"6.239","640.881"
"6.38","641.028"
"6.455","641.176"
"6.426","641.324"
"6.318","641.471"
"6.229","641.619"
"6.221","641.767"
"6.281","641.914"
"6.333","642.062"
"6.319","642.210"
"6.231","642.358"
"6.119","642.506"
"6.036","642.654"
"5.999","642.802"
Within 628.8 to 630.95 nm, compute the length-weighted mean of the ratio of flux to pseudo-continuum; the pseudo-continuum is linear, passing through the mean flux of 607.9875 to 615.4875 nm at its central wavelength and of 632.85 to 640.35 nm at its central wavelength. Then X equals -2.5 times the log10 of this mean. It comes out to 0.07 mag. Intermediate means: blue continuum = 6.25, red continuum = 5.93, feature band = 5.64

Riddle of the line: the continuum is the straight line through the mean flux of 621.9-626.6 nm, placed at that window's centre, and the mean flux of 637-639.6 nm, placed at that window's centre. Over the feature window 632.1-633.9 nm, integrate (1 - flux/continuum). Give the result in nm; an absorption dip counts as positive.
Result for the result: 0.128 nm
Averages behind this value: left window 5.66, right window 6.17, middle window 5.55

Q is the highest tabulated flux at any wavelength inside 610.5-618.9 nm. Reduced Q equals 6.478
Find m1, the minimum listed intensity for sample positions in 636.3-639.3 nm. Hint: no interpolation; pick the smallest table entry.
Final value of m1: 5.692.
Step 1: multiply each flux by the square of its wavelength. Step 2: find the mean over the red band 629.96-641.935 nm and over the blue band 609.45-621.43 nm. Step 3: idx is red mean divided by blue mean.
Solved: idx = 1.02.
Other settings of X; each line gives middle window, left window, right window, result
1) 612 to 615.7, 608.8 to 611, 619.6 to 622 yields 0.04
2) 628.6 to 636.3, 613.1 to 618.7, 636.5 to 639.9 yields 0.09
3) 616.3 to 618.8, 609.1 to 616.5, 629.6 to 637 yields -0.03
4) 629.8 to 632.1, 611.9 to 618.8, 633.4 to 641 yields 0.09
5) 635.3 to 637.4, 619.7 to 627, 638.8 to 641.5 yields 0.06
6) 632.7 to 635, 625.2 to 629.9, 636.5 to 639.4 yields 0.06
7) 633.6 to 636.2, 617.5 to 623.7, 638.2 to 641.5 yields 0.09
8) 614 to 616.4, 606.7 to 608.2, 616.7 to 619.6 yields 0.05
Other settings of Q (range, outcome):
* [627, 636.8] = 5.977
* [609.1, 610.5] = 6.708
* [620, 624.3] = 6.178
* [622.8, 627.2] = 6.153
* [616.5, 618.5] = 6.446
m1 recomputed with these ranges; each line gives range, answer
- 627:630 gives 5.625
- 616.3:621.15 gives 5.804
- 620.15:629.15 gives 5.205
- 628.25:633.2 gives 5.287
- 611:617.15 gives 5.754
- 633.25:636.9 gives 5.517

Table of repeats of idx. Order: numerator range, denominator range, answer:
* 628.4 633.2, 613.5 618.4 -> 0.97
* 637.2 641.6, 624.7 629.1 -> 1.15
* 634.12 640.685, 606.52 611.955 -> 1.01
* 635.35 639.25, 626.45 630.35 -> 1.06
